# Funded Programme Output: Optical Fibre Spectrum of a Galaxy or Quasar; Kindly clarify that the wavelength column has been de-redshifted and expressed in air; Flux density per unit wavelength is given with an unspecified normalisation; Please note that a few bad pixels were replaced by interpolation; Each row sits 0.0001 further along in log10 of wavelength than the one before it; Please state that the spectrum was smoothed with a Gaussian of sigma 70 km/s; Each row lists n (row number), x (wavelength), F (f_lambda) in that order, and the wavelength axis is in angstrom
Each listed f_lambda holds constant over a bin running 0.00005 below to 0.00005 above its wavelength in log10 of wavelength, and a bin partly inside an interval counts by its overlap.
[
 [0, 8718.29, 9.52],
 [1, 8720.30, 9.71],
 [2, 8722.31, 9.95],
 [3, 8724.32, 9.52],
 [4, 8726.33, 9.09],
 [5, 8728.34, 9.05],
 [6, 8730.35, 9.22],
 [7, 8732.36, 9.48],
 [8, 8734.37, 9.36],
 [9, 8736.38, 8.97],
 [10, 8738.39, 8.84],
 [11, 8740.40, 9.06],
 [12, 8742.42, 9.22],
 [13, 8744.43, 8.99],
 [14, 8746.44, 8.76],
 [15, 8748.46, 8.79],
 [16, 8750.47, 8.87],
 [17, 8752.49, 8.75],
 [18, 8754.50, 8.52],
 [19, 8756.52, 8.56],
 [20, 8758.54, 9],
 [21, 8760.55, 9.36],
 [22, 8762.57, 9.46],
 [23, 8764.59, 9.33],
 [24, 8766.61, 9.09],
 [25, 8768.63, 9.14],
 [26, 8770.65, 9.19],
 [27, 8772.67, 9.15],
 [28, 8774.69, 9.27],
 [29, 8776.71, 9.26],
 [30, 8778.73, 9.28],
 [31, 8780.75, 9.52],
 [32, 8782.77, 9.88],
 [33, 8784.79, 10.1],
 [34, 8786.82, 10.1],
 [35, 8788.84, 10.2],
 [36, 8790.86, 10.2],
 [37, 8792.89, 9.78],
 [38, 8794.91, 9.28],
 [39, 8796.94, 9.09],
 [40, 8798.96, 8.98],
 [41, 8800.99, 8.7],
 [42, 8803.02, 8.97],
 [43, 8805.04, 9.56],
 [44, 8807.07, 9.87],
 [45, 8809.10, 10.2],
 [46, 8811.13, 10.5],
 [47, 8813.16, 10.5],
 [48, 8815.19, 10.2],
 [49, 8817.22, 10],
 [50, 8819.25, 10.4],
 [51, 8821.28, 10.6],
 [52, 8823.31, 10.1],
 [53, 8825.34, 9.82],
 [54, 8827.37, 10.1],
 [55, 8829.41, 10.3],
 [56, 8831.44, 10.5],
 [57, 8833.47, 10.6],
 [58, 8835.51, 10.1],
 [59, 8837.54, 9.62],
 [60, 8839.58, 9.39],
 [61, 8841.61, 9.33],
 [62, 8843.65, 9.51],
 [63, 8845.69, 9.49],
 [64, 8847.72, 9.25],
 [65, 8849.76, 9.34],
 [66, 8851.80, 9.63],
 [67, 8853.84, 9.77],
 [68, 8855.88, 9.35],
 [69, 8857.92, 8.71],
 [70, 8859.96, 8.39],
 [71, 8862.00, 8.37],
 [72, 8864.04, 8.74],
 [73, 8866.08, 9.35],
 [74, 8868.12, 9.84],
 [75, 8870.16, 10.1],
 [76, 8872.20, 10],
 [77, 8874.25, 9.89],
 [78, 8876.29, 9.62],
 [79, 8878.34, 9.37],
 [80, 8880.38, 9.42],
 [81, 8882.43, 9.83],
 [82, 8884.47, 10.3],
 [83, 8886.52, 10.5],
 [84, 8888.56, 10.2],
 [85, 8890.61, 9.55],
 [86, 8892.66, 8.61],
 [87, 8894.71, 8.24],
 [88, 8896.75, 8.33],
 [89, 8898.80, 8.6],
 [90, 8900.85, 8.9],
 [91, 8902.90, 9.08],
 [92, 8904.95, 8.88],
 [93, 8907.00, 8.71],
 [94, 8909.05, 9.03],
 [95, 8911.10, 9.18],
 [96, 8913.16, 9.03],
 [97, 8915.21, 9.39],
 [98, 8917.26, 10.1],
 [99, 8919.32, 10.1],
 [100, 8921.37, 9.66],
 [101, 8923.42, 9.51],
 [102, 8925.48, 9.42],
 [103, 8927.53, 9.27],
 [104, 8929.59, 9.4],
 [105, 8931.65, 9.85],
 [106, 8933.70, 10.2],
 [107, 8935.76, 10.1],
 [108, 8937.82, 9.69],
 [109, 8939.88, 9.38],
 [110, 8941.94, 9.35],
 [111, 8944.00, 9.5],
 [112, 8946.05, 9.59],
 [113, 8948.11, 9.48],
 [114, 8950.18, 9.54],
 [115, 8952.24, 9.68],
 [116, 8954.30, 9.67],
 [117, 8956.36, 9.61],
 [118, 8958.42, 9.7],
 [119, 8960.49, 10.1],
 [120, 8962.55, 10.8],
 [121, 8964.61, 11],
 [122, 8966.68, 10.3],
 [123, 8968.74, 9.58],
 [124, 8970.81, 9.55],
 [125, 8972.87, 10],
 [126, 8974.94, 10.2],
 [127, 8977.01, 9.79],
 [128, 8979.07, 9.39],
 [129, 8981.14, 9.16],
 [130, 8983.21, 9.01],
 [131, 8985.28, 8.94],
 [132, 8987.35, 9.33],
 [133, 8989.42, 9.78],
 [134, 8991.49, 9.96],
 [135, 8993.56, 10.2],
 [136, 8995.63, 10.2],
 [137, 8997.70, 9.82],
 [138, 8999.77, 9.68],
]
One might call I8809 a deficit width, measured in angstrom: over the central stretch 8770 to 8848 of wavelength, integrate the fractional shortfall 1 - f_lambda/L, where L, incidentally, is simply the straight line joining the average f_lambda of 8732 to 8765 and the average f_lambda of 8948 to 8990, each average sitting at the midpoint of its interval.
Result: -4.8 angstrom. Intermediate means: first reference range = 9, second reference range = 9.75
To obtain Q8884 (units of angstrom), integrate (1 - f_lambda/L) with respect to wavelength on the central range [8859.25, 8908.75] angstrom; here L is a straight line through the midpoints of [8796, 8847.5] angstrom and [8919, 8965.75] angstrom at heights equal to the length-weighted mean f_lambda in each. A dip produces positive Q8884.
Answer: 2.62 angstrom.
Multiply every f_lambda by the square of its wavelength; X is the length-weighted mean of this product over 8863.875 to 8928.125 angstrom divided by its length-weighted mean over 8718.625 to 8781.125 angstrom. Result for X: 1.1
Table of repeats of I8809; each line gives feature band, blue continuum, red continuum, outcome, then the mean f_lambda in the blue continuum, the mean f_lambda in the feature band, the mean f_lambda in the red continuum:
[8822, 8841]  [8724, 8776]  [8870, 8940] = -1.59 angstrom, 9.07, 10.1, 9.46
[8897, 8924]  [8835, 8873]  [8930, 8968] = 1.25 angstrom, 9.37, 9.21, 9.85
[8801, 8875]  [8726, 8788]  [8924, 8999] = -2.48 angstrom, 9.19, 9.72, 9.74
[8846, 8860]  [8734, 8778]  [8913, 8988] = 0.13 angstrom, 9.04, 9.28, 9.7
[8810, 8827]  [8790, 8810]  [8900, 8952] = -1.45 angstrom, 9.45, 10.3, 9.46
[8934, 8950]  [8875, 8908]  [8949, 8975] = 0.26 angstrom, 9.27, 9.6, 9.97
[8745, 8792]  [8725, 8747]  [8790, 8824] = 0.71 angstrom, 9.11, 9.29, 9.81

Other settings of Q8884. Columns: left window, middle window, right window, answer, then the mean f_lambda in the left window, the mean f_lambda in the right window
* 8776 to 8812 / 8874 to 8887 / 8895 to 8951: -0.5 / 9.64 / 9.37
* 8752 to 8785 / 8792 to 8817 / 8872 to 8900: -1.0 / 9.22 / 9.44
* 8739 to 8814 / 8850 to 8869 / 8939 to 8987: 0.8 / 9.36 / 9.71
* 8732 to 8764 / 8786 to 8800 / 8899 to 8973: -0.8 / 8.99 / 9.61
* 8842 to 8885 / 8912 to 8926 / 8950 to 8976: 0.2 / 9.43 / 9.99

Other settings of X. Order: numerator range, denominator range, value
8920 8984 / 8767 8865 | 1.04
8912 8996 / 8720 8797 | 1.09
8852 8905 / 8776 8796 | 0.97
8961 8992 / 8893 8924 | 1.09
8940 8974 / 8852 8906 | 1.07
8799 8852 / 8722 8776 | 1.10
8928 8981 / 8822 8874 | 1.05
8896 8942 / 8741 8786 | 1.06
